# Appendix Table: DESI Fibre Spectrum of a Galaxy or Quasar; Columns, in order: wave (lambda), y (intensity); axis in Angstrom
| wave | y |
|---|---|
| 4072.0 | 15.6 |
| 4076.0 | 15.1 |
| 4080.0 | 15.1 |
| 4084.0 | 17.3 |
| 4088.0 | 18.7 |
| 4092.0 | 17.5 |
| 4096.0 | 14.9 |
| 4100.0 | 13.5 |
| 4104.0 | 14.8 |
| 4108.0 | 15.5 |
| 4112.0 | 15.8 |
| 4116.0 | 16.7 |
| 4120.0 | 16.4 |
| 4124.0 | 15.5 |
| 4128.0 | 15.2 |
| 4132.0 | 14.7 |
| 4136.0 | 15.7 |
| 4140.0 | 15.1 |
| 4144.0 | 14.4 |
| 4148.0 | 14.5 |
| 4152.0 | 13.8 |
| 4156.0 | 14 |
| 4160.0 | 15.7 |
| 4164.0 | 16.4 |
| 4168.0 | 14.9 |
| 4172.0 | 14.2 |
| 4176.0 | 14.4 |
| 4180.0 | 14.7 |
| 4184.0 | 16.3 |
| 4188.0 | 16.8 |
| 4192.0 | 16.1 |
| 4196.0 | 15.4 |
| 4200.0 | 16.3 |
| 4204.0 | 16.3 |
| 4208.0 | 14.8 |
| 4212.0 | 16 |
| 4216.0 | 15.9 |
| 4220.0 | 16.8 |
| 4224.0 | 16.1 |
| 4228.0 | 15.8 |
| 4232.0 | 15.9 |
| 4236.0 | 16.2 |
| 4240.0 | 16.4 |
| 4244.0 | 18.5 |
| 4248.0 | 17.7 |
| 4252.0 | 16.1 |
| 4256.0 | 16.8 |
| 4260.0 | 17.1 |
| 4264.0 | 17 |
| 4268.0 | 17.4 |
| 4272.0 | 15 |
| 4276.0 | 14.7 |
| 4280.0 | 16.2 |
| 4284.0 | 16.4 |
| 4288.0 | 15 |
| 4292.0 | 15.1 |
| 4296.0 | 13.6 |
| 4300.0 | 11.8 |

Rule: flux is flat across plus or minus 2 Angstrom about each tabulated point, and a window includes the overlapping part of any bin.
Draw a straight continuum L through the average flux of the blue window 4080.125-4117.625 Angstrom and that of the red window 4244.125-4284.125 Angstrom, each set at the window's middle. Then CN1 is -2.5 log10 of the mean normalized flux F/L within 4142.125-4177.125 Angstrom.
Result 0.11 mag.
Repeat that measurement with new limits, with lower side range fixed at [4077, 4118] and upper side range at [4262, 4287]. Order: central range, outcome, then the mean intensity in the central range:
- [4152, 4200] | 0.05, 15.3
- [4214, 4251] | -0.04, 16.6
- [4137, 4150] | 0.09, 14.7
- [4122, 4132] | 0.05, 15.2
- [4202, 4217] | 0.02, 15.7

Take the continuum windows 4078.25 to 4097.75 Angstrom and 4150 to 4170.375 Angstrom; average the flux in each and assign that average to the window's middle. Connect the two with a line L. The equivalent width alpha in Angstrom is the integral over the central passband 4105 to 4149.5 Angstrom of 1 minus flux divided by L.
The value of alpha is 1.0 Angstrom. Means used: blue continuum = 16.7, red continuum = 14.9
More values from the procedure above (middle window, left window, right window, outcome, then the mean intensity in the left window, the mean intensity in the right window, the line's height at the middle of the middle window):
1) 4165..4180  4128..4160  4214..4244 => 0.6 Angstrom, 14.7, 16.3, 15.2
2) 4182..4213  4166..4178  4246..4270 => -1.5 Angstrom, 14.5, 17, 15.2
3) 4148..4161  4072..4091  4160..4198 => 1.1 Angstrom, 16.5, 15.5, 15.7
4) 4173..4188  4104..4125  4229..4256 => 1.0 Angstrom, 15.9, 16.8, 16.3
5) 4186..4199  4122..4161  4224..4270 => -0.3 Angstrom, 14.8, 16.8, 15.8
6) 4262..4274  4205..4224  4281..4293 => -0.6 Angstrom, 15.9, 15.6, 15.7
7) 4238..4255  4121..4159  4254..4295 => -1.5 Angstrom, 14.8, 16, 15.8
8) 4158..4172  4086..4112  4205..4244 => 0.5 Angstrom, 15.8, 16.1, 16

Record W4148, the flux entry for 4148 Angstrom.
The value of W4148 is 14.5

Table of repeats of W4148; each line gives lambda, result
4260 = 17.1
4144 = 14.4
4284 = 16.4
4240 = 16.4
